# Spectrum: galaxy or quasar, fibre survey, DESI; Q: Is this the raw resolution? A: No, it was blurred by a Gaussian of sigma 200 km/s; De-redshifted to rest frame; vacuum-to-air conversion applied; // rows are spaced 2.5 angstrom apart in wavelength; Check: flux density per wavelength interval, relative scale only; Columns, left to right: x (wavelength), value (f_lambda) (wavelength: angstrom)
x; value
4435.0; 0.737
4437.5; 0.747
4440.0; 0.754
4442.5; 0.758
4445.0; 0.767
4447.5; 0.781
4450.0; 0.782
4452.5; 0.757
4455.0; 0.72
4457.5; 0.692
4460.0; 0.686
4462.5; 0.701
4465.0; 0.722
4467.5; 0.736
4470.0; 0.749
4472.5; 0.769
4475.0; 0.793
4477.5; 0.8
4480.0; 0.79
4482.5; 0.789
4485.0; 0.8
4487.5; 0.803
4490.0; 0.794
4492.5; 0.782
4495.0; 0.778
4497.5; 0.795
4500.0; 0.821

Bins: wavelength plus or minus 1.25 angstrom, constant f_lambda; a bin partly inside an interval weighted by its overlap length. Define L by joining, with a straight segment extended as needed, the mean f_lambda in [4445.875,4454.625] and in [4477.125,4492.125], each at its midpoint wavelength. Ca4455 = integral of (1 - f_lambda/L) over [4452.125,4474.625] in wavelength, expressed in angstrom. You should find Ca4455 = 1.5 angstrom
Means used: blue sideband 0.768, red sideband 0.795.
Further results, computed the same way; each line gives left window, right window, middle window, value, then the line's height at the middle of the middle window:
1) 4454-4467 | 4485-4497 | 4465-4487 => -0.8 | 0.749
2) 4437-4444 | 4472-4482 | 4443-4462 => 0.6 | 0.766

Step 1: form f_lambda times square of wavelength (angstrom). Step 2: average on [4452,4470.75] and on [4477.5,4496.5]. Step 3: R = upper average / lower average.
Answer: 1.1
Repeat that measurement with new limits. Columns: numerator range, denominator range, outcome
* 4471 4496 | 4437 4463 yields 1.08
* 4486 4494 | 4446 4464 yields 1.10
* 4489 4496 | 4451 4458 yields 1.10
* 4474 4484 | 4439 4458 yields 1.07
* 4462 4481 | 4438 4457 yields 1.01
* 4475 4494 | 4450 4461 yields 1.11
